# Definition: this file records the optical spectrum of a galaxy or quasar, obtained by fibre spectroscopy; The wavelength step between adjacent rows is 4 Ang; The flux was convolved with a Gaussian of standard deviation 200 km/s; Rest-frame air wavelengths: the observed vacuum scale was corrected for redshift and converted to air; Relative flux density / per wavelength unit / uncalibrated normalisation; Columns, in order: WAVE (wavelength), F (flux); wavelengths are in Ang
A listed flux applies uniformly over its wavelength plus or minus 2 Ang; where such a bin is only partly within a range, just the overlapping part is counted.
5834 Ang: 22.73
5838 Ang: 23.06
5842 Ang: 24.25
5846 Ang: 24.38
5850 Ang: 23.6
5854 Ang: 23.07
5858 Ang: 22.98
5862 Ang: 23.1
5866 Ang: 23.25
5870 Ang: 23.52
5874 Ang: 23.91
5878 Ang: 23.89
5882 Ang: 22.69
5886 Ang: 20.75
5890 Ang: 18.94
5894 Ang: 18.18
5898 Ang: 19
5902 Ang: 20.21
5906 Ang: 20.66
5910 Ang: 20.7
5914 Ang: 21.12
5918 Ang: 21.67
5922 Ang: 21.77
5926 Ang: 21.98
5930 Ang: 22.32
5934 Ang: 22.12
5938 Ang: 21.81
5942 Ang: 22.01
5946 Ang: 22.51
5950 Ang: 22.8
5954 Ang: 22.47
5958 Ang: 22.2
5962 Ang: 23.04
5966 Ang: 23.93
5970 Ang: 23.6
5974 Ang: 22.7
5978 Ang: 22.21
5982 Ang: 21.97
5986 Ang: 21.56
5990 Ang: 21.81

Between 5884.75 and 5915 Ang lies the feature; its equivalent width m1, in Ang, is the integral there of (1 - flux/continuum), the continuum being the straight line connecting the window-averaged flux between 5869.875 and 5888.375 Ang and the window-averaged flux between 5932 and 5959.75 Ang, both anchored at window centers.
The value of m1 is 3.7 Ang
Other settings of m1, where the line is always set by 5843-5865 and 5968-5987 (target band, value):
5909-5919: 0.8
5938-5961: 0.3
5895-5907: 1.7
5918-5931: 0.5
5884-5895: 1.8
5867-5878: -0.2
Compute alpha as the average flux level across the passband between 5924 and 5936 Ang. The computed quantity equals 22.1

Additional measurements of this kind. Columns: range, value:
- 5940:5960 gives 22.4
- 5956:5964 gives 22.6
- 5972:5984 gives 22.3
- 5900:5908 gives 20.4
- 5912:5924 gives 21.5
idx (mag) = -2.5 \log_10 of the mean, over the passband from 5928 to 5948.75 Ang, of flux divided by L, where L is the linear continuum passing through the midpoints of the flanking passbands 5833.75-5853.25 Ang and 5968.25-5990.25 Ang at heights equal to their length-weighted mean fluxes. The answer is 0.03 mag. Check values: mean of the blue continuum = 23.6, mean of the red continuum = 22.3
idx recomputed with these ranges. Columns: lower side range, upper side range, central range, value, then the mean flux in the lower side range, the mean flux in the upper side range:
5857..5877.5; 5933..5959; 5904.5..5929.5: 0.06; 23.4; 22.3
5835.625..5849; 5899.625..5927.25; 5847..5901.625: 0.03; 23.8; 21.1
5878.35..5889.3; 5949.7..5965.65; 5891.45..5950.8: 0.05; 21.7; 22.7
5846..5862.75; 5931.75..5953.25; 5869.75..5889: 0.02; 23.3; 22.3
